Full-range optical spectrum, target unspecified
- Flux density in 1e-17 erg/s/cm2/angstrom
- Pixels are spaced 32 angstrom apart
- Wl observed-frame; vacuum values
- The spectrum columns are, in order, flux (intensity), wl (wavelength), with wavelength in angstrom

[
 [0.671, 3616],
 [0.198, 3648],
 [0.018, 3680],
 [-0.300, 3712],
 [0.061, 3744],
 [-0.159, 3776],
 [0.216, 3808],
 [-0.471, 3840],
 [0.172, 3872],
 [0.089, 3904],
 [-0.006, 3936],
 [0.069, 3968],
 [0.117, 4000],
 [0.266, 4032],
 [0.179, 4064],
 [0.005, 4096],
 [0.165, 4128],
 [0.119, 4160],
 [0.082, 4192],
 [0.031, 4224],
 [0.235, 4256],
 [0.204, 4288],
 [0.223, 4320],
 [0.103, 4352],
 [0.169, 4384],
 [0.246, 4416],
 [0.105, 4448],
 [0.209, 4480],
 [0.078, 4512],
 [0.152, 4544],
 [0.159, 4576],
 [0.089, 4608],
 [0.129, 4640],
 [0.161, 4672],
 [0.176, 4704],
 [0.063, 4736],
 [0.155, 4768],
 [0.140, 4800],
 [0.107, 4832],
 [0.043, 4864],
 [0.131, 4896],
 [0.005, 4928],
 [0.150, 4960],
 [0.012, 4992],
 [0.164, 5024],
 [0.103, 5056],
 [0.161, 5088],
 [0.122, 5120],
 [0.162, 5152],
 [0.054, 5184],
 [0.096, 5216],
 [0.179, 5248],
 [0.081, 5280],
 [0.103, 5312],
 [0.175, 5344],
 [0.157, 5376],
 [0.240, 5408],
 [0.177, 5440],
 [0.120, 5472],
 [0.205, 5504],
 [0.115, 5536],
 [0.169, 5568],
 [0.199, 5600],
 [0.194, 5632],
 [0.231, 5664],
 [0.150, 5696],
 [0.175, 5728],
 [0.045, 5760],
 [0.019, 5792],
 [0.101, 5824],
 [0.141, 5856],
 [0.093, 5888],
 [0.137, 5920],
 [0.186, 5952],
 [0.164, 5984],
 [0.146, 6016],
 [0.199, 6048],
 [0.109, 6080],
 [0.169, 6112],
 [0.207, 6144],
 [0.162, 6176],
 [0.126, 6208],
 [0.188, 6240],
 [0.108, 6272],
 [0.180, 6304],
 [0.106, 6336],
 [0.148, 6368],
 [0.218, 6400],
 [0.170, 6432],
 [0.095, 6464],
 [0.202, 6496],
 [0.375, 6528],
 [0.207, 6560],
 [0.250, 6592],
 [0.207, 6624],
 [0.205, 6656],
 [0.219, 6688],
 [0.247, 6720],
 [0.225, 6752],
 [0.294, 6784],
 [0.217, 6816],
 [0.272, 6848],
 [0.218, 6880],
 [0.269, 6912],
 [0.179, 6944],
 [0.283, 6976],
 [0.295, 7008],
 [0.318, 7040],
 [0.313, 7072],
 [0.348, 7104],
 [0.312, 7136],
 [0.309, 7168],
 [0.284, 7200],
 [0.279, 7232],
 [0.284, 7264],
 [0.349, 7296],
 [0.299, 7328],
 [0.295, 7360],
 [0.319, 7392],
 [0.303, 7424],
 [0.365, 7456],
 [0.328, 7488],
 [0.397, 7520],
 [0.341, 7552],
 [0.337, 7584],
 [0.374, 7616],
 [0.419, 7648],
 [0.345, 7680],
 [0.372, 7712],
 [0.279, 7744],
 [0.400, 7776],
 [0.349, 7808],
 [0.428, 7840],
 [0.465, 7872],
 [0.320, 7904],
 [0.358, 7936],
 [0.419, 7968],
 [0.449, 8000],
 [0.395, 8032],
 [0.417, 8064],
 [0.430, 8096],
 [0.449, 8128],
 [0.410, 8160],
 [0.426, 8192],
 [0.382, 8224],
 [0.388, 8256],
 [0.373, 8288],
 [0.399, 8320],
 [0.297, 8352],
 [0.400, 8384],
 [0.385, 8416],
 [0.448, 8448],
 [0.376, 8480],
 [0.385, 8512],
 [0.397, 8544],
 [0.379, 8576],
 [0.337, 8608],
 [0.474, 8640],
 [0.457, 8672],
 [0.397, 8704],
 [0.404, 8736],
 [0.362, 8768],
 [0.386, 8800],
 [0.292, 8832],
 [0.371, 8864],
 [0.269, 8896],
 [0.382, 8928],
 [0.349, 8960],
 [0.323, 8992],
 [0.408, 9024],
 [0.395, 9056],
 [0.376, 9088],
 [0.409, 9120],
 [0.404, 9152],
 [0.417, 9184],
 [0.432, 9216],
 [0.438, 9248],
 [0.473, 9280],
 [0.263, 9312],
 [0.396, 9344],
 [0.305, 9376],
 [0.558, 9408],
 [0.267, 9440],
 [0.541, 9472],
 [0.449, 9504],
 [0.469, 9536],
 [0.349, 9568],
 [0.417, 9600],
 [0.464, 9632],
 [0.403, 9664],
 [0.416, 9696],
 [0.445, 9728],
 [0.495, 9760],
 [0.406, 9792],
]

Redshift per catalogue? 0.75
